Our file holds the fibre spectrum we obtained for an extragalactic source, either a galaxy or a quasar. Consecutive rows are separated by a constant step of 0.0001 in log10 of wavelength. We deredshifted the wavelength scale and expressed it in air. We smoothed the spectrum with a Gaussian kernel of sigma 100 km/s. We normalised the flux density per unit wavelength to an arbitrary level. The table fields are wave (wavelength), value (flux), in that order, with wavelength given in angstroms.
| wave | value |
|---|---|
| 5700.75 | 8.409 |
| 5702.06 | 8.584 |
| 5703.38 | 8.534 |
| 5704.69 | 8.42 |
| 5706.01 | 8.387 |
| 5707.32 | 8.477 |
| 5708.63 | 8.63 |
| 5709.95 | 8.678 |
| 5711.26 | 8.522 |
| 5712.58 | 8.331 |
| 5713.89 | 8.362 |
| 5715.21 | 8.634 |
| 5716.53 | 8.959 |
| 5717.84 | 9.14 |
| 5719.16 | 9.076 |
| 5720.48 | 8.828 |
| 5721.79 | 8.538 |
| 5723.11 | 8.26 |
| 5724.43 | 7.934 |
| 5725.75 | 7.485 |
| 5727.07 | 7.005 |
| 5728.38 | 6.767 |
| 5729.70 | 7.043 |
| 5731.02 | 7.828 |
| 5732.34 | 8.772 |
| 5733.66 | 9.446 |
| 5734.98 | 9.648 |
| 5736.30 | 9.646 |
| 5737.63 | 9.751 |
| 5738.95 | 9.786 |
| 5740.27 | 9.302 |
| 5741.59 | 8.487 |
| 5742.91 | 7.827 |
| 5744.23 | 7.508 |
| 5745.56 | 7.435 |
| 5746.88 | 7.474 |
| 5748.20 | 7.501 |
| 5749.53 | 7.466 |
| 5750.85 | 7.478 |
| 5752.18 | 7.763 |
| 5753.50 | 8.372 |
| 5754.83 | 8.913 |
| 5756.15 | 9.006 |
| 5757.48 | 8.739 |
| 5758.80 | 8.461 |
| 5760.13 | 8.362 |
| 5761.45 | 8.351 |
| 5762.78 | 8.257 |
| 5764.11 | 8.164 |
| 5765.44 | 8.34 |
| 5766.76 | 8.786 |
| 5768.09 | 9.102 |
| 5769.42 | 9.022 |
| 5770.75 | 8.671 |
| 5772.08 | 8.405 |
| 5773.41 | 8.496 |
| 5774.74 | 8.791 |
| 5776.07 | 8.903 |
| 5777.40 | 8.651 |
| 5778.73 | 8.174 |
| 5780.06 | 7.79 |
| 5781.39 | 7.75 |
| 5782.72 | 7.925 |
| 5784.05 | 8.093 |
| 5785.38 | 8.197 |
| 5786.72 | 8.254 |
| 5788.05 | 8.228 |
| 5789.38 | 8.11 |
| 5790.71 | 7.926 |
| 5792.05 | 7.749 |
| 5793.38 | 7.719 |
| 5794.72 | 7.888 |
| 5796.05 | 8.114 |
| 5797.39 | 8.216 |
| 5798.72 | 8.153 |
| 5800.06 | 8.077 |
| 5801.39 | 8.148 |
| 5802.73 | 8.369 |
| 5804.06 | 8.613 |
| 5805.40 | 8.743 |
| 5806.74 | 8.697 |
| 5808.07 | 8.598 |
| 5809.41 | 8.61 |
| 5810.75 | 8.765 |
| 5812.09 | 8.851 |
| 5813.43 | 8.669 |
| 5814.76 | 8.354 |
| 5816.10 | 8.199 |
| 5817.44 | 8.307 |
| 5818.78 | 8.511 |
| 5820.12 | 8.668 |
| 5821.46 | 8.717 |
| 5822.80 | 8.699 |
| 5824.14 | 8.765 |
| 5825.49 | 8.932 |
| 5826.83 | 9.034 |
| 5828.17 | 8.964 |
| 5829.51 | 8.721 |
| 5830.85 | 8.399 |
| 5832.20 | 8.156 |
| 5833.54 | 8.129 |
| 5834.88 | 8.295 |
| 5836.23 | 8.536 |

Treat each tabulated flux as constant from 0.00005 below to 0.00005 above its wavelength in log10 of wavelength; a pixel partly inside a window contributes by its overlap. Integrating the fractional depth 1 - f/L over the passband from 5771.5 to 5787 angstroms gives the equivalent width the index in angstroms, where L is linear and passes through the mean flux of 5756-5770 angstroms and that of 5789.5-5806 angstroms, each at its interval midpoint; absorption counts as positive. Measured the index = 0.2 angstroms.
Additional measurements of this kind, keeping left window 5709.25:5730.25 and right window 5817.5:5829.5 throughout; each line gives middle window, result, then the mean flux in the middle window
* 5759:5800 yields 1.2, 8.28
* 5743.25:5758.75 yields 0.7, 7.99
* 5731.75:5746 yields -1.0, 8.89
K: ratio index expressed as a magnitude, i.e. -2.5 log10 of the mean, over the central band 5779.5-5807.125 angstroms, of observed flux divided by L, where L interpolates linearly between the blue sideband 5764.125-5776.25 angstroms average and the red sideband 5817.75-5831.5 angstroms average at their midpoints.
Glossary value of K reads 0.07 mag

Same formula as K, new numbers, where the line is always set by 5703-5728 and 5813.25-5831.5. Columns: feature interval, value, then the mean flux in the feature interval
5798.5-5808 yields 0.022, 8.43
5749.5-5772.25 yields 0.007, 8.45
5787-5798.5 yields 0.074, 8.01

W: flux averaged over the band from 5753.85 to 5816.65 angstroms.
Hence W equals 8.39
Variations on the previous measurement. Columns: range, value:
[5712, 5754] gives 8.31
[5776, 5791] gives 8.15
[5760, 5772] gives 8.56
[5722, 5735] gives 7.96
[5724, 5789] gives 8.32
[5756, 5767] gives 8.46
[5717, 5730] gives 8.05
